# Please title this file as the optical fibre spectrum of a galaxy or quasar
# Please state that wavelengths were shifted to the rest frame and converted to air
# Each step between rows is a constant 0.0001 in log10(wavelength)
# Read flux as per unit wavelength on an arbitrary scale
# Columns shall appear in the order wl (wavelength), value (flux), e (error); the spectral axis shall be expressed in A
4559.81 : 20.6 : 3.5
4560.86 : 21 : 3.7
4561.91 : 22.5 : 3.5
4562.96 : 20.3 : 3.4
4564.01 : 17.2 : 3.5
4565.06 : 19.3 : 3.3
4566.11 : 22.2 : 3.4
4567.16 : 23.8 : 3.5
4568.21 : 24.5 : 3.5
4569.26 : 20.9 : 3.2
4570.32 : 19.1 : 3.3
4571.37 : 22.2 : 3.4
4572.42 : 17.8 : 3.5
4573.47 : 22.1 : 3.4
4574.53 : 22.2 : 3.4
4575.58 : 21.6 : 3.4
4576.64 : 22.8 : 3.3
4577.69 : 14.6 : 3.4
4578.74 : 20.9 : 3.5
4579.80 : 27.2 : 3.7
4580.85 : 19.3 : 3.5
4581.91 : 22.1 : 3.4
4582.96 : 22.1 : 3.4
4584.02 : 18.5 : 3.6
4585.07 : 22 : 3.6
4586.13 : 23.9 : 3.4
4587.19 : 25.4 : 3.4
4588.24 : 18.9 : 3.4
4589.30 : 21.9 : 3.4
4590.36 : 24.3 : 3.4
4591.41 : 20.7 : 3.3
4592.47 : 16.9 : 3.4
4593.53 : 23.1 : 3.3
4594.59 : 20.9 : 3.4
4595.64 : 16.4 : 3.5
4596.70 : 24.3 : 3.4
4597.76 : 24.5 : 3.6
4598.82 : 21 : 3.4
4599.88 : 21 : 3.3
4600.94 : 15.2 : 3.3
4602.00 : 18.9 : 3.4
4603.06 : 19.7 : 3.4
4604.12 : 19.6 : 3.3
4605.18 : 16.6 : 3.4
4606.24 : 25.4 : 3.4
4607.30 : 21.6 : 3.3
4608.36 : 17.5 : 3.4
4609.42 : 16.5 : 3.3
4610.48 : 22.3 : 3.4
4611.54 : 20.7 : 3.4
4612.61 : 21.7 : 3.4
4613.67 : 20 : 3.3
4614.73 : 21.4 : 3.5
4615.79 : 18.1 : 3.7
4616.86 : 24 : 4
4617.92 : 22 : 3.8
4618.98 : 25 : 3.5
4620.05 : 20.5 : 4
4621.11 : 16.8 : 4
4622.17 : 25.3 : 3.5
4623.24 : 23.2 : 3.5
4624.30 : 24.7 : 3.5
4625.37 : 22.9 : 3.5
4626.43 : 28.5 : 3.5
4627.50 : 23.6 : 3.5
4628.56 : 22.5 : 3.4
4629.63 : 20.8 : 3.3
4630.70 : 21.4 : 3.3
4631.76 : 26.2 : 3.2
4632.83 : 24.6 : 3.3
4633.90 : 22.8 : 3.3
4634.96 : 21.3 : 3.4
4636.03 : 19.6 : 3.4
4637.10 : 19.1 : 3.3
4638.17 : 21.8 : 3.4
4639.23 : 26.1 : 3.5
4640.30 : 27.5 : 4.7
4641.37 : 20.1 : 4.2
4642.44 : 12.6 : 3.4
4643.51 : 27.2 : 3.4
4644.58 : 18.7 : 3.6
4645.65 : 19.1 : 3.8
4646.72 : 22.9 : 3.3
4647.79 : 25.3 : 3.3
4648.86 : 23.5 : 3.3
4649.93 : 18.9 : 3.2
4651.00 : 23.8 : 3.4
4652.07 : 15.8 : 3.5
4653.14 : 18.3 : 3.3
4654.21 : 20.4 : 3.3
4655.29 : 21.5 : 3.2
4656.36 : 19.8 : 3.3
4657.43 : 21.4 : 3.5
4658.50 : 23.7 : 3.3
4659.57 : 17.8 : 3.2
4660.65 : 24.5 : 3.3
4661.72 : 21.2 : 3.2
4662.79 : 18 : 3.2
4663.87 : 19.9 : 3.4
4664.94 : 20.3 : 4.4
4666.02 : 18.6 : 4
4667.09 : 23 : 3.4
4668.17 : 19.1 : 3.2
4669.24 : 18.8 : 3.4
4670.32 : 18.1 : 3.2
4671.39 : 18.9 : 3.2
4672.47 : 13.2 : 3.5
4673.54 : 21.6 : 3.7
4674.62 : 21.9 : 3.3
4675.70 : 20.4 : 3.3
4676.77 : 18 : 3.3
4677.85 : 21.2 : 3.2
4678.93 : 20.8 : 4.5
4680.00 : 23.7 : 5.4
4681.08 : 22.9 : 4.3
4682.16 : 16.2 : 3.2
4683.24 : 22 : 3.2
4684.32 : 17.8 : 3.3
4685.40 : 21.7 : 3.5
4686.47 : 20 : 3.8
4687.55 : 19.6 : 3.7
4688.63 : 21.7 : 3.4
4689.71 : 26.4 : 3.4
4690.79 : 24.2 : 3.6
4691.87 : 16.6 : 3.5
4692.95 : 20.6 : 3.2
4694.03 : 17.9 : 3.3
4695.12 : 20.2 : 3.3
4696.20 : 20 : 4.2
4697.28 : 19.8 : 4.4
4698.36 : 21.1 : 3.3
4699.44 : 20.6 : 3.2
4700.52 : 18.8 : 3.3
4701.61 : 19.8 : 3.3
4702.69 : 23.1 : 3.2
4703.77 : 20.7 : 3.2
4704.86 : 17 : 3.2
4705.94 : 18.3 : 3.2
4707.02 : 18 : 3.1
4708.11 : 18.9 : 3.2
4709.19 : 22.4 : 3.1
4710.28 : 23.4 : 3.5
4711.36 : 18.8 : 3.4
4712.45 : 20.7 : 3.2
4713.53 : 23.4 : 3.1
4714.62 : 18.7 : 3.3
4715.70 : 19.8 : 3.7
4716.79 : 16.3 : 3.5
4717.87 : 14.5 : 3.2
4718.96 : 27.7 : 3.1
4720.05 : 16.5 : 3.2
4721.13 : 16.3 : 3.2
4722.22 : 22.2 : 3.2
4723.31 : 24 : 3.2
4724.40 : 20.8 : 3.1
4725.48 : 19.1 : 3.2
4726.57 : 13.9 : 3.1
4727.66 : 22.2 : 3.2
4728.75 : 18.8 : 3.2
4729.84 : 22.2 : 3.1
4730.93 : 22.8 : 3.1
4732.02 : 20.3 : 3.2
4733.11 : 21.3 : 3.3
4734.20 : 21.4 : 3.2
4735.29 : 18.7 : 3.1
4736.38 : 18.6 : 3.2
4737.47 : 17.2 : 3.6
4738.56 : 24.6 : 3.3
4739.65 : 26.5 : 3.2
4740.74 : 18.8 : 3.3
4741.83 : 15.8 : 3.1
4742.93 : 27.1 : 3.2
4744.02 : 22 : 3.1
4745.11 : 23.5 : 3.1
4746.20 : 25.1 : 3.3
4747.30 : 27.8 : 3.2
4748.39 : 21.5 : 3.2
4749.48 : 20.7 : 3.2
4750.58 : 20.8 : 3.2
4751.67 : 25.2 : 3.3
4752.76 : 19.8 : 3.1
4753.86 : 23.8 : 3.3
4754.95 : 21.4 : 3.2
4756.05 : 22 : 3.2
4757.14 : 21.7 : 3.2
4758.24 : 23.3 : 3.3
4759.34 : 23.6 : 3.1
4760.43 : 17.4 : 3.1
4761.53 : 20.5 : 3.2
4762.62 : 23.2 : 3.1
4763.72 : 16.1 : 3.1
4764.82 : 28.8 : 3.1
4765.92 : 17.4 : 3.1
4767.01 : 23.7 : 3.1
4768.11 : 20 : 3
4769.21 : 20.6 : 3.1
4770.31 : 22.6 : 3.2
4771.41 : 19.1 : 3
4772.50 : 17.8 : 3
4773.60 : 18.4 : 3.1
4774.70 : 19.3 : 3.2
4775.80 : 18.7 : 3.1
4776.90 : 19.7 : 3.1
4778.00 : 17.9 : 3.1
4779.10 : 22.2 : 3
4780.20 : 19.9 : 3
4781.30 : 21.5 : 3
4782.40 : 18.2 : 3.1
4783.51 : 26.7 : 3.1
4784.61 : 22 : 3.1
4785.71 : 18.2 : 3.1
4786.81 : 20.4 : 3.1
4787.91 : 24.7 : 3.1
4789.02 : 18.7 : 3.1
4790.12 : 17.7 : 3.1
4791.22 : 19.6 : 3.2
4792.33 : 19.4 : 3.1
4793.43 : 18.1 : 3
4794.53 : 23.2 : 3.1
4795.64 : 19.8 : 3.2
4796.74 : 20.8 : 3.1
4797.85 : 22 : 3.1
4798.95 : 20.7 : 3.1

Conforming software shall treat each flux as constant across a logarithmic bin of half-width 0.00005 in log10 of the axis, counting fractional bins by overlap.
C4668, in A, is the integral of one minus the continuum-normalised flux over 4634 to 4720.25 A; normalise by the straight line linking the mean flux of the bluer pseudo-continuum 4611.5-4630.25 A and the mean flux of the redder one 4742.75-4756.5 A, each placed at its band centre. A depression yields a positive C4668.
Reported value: 8.4 A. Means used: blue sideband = 22.3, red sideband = 23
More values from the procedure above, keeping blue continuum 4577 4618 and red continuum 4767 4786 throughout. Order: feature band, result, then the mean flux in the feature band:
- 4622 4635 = -1.9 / 23.7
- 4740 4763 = -2.0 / 22.2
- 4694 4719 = 0.7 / 19.9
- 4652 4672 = 0.6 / 20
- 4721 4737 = 0.1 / 20.3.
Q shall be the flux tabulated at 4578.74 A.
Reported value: 20.9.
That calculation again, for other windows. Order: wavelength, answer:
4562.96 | 20.3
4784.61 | 22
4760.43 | 17.4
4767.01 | 23.7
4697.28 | 19.8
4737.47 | 17.2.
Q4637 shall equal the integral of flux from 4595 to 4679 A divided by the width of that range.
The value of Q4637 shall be 21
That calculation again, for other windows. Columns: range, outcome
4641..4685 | 20.3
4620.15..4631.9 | 23.1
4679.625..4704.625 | 20.6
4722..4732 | 20.6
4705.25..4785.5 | 20.9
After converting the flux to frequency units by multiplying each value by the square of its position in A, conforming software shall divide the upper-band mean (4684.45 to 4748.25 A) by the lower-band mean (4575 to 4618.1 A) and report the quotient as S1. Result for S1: 1.04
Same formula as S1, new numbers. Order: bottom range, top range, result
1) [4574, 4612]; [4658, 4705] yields 1.01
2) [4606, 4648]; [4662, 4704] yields 0.94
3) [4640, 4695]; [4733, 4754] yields 1.11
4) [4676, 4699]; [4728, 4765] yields 1.08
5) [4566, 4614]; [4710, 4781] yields 1.07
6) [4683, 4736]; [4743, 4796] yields 1.07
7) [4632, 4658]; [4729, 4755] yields 1.07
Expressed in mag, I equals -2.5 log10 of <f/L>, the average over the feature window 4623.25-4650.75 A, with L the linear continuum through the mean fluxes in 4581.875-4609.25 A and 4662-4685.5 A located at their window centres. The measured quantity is -0.11 mag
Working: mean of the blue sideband 20.8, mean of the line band 22.5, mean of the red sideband 19.8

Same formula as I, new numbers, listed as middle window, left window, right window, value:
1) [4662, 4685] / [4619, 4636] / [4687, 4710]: 0.08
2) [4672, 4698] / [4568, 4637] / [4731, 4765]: 0.07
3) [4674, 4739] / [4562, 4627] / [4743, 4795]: 0.05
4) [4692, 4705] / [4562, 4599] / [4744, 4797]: 0.07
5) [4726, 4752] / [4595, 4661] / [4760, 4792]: -0.04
